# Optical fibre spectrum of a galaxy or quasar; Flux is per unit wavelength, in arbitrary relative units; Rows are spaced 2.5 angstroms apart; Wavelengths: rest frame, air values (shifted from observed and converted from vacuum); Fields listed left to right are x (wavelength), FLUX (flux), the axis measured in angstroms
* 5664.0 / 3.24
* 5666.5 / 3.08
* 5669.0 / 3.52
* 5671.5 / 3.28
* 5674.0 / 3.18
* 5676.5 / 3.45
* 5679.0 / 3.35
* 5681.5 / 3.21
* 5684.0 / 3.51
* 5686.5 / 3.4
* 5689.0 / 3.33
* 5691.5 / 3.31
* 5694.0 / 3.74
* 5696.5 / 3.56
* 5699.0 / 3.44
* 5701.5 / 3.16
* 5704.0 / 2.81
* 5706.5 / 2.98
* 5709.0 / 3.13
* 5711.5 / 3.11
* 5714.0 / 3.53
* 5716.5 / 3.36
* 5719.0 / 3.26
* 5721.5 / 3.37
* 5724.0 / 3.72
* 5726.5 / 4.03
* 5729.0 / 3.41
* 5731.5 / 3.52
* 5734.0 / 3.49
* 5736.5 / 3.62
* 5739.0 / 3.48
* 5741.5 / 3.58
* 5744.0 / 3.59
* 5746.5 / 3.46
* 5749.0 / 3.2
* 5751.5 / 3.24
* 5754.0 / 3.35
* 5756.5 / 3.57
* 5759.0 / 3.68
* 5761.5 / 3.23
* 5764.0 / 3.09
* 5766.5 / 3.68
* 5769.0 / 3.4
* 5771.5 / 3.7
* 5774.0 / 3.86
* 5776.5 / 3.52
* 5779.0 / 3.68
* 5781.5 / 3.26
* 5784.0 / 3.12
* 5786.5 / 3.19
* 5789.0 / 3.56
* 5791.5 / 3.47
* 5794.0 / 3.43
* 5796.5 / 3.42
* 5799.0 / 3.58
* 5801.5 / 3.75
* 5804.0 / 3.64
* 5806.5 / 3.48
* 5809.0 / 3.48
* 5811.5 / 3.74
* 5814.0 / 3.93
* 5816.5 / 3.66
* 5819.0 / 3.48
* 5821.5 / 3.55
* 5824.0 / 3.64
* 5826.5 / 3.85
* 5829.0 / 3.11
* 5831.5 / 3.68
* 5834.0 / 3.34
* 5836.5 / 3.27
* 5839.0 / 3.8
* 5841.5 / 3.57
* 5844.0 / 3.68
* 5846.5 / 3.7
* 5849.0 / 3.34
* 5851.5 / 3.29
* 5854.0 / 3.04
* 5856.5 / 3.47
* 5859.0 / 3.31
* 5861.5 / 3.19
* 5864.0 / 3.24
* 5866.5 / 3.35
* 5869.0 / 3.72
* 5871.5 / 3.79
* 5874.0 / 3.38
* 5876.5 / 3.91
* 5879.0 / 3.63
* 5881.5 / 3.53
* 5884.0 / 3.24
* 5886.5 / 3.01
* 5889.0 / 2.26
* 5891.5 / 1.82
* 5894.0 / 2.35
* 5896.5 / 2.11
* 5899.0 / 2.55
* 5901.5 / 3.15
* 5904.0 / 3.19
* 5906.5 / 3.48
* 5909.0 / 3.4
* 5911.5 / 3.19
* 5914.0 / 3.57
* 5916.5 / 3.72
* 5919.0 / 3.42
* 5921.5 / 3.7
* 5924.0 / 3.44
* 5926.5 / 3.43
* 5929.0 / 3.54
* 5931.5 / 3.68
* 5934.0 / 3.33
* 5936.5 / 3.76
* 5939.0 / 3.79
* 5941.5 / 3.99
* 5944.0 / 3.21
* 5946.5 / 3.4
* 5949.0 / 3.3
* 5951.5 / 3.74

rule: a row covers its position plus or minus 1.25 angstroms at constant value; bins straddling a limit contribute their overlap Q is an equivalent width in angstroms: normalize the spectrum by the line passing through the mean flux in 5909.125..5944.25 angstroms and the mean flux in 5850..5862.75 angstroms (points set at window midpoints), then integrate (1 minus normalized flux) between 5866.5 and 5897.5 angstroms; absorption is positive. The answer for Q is 2.59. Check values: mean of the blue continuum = 3.26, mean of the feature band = 3.08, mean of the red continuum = 3.56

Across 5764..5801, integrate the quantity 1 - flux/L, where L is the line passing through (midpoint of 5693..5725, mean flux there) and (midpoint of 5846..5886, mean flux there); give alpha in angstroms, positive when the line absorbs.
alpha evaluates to -1.2 angstroms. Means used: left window 3.31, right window 3.43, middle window 3.48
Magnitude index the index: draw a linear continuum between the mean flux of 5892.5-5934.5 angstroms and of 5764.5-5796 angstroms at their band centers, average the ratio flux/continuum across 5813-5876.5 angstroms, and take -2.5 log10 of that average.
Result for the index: -0.04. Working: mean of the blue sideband 3.48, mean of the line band 3.5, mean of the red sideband 3.24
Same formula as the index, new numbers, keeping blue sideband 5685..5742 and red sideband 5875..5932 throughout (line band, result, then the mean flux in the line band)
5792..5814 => -0.09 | 3.58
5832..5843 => -0.08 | 3.51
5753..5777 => -0.05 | 3.51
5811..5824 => -0.12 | 3.66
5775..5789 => -0.02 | 3.38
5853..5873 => -0.05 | 3.39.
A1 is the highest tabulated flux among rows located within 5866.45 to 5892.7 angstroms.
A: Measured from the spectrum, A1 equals 3.91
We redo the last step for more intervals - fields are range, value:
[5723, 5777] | 4.03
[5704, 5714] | 3.53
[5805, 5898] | 3.93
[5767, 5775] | 3.86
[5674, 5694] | 3.74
